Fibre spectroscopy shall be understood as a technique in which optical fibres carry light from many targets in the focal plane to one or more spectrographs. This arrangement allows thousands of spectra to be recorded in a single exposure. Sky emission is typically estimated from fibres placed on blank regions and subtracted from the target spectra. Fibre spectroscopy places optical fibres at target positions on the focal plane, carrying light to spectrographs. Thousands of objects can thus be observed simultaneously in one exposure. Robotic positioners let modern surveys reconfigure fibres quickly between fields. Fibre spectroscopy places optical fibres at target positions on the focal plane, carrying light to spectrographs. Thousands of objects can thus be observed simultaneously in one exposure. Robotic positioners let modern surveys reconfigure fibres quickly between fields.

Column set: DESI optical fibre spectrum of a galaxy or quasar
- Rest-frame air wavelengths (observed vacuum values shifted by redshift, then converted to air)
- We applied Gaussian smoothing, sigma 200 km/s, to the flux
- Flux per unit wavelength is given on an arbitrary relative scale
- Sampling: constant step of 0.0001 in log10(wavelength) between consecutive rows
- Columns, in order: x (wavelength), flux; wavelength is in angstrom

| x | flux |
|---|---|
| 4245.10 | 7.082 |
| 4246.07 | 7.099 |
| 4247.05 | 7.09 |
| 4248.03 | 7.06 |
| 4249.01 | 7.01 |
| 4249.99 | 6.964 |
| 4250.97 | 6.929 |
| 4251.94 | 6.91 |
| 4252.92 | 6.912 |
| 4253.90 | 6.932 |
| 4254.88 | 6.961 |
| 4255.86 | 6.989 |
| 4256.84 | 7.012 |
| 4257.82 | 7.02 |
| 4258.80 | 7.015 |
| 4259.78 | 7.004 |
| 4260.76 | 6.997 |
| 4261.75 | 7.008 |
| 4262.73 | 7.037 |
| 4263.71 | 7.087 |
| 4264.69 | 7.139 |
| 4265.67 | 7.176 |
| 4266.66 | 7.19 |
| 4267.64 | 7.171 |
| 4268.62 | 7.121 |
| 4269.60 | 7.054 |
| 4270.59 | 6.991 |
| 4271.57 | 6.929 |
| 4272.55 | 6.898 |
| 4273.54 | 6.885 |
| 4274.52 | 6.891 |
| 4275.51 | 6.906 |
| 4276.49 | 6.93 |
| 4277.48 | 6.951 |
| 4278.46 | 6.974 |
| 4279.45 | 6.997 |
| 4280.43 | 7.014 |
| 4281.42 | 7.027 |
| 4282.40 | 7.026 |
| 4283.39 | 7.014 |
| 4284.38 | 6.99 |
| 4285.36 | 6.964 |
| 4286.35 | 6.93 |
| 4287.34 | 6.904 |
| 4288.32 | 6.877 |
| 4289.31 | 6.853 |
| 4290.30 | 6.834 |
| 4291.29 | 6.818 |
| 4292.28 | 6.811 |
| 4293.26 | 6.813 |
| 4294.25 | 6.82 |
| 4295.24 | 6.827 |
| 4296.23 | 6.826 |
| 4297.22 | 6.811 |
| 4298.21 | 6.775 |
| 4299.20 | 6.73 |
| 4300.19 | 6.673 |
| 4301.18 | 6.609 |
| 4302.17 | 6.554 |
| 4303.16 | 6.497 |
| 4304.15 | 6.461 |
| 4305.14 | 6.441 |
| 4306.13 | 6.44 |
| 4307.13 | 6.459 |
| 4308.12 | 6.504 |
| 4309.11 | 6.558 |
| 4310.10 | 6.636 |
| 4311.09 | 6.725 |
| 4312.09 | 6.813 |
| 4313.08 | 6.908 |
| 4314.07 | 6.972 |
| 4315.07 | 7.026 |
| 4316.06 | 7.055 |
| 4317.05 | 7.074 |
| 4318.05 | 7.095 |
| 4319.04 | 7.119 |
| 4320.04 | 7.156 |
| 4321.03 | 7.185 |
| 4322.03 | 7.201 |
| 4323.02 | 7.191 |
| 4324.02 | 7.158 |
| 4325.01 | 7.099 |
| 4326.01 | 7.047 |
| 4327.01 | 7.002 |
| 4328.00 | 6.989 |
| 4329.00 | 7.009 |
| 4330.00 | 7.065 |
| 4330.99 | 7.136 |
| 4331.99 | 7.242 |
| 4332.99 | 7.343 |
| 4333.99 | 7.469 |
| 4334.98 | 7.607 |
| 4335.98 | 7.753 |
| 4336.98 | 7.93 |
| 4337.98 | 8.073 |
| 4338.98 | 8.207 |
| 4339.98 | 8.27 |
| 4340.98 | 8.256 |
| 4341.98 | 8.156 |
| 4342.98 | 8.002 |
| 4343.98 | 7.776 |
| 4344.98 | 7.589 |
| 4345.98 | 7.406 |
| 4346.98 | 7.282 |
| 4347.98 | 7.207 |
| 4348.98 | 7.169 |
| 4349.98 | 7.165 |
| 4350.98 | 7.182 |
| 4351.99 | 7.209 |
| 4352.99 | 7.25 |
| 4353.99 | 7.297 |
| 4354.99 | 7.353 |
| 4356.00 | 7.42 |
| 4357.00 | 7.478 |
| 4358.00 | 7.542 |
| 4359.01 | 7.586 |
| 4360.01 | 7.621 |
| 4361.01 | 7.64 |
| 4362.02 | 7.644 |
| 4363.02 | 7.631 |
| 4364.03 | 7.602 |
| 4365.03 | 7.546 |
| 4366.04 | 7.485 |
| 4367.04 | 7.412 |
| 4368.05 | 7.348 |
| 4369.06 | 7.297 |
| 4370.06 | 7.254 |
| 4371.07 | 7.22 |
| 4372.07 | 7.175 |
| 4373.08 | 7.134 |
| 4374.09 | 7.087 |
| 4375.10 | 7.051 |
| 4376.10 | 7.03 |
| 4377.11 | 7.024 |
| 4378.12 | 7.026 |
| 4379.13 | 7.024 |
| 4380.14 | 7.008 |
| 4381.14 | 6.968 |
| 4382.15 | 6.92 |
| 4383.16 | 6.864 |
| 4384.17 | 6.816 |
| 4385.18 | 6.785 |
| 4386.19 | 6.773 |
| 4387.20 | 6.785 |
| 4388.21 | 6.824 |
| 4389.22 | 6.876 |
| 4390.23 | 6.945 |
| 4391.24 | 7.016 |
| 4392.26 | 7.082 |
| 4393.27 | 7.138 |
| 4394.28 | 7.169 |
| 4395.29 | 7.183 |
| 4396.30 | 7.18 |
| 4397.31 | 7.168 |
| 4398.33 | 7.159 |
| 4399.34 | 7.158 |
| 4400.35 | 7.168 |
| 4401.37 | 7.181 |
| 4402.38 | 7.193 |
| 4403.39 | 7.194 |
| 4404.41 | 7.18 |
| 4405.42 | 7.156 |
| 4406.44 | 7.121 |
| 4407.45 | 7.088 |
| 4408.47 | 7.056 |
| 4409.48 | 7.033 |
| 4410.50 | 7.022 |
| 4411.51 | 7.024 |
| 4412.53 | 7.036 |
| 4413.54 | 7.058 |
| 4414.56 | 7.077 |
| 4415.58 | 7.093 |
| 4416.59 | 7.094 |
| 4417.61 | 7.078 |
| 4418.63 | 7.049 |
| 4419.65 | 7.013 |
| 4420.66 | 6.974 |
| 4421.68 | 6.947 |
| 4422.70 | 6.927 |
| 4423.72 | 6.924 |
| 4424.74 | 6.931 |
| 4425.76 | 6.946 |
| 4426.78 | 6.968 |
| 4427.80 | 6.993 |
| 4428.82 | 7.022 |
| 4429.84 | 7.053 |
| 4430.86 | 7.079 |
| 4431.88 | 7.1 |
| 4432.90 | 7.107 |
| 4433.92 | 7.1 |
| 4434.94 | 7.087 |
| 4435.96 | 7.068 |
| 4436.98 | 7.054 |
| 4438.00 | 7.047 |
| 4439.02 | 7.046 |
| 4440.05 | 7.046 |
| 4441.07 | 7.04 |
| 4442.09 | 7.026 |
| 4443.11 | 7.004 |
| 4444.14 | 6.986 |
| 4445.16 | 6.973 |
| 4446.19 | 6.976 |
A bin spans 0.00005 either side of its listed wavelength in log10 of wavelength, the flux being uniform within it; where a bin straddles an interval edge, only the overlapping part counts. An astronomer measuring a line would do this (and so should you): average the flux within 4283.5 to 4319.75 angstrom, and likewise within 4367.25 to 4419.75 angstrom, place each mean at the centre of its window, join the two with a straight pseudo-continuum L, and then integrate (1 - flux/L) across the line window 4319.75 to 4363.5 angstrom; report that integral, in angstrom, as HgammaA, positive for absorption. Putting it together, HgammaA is -3.5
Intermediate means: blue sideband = 6.79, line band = 7.46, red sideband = 7.07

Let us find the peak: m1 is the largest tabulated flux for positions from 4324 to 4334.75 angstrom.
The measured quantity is 7.469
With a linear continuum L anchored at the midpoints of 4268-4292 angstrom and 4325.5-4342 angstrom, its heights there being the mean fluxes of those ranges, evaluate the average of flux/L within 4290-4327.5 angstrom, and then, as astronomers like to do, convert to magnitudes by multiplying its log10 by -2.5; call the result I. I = 0.07 mag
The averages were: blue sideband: 6.95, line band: 6.83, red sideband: 7.54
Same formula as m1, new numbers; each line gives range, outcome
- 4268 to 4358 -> 8.27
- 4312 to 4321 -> 7.156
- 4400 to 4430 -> 7.194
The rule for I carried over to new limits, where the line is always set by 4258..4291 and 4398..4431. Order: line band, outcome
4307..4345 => -0.041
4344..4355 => -0.042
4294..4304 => 0.048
